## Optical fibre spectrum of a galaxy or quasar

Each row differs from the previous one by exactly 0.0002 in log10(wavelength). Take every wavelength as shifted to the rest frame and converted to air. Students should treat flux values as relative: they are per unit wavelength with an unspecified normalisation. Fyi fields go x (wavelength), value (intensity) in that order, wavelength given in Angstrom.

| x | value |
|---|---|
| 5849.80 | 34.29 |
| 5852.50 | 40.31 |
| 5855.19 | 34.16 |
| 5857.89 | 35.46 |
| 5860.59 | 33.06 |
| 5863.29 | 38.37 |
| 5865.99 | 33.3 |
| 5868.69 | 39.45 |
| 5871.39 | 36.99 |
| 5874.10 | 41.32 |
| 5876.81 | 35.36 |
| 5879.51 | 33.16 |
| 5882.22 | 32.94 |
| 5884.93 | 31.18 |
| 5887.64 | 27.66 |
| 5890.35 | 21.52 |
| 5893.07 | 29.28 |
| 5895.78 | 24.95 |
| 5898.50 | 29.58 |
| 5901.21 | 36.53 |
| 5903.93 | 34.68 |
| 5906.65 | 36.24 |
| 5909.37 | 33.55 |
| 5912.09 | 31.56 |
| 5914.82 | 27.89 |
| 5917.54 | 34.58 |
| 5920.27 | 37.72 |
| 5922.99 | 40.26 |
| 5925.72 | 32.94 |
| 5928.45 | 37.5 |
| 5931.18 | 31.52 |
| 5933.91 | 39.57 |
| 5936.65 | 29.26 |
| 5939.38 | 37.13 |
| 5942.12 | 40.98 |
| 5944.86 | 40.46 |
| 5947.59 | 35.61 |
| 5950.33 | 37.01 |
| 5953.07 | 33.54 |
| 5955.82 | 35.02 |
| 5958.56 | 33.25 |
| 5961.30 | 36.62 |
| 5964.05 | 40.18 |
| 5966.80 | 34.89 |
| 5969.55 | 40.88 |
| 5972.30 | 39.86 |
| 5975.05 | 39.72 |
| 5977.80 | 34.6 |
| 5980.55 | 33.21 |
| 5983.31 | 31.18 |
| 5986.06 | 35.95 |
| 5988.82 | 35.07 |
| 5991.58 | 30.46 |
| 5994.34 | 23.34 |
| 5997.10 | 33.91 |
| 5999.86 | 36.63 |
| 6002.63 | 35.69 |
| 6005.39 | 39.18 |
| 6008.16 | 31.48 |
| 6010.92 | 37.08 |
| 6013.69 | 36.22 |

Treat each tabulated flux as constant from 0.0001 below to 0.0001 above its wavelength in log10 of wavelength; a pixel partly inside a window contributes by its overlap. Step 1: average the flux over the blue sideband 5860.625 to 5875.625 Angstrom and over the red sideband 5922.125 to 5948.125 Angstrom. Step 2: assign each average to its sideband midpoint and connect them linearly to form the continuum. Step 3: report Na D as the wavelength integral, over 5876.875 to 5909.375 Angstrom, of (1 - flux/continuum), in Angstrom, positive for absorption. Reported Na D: 5.3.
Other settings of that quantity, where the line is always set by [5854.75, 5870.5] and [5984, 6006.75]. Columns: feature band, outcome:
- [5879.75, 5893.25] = 2.5 Angstrom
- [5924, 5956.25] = -1.3 Angstrom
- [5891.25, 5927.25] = 2.1 Angstrom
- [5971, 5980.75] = -0.9 Angstrom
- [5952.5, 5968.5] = -0.7 Angstrom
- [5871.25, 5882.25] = -0.2 Angstrom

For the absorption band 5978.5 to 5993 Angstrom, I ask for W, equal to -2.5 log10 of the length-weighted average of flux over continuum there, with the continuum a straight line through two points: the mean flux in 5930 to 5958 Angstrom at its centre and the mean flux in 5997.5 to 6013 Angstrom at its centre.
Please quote 0.08 mag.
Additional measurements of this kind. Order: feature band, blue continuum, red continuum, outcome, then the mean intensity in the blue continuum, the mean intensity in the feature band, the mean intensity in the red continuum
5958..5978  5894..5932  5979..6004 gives -0.147 mag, 33.5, 37.8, 32.8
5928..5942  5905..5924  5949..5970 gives -0.003 mag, 34.4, 35.4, 36.2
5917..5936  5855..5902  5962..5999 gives -0.069 mag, 32.9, 36.1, 34.9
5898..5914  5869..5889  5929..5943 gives 0.039 mag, 34.4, 33.7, 35.6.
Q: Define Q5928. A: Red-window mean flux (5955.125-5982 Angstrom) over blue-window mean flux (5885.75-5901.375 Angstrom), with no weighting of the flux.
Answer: 1.33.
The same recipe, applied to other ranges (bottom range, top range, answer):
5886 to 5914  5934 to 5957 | 1.19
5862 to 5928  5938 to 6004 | 1.07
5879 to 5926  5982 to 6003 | 1.02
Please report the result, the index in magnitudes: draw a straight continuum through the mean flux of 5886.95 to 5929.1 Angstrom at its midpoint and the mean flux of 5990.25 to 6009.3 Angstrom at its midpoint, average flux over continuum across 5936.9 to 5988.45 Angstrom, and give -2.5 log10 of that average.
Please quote -0.12 mag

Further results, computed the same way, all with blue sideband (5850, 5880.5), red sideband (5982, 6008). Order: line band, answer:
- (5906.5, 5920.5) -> 0.07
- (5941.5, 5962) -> -0.06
